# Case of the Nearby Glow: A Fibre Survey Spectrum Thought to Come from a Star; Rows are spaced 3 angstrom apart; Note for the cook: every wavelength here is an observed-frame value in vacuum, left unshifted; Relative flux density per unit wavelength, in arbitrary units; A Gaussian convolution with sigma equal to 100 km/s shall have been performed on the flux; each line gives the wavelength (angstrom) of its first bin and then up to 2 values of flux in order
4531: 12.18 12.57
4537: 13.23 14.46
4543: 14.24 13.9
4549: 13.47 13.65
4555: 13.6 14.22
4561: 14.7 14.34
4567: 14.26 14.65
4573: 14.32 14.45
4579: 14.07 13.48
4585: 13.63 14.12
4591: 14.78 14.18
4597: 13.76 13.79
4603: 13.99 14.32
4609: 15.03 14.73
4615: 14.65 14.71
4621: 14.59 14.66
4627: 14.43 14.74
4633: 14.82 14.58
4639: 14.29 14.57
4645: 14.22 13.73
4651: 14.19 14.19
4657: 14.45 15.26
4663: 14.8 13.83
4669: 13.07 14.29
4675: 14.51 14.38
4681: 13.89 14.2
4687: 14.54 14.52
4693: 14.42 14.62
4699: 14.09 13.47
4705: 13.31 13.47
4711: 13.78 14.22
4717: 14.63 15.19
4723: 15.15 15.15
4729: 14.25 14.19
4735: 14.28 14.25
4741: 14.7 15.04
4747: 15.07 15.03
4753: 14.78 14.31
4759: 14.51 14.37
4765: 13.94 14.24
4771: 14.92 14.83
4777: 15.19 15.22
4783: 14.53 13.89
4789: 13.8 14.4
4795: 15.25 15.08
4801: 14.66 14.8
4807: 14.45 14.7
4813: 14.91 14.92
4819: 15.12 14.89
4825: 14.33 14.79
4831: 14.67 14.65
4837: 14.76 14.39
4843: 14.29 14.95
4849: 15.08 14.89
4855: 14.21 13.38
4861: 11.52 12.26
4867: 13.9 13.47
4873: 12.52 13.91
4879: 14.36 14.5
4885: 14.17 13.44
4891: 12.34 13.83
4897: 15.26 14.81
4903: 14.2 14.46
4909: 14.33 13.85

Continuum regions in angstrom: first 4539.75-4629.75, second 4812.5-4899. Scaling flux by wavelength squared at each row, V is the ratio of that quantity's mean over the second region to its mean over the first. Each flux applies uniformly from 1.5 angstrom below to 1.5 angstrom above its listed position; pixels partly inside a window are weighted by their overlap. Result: 1.11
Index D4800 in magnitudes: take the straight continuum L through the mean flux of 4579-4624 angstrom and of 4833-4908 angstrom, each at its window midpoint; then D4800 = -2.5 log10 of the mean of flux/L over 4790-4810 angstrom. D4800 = -0.052 mag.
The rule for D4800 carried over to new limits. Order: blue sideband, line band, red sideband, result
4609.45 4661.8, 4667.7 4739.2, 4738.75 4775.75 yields 0.03 mag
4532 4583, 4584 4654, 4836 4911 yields -0.03 mag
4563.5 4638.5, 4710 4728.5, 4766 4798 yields -0.01 mag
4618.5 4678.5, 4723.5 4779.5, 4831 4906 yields -0.03 mag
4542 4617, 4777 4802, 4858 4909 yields -0.06 mag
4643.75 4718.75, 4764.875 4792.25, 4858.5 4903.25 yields -0.05 mag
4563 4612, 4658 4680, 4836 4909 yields -0.01 mag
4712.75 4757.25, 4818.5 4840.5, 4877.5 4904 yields -0.03 mag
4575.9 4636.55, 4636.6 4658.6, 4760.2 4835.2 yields 0.01 mag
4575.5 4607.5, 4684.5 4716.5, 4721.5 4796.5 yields 0.03 mag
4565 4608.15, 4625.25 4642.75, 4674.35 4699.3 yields -0.02 mag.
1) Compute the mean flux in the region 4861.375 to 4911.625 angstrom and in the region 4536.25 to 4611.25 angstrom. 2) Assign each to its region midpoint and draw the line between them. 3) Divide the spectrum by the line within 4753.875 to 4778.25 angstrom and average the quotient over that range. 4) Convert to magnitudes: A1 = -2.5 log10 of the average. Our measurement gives -0.05 mag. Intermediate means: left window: 14.1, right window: 13.8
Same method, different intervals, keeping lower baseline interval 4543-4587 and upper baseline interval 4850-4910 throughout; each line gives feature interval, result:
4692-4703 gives -0.017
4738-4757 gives -0.067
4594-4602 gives 0.013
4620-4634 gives -0.048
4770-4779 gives -0.084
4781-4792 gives -0.023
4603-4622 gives -0.046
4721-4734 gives -0.058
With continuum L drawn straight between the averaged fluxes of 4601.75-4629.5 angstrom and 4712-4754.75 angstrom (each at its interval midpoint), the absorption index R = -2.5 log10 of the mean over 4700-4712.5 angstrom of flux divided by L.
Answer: 0.088 mag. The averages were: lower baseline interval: 14.6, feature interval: 13.5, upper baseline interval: 14.7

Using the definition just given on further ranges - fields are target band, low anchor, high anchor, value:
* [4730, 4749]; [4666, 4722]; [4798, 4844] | -0.02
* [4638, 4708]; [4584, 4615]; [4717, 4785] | 0.02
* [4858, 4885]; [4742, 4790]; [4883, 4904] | 0.06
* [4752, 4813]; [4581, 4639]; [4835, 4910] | -0.04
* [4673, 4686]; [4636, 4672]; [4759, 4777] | 0.00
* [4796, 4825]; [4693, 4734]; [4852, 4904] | -0.07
